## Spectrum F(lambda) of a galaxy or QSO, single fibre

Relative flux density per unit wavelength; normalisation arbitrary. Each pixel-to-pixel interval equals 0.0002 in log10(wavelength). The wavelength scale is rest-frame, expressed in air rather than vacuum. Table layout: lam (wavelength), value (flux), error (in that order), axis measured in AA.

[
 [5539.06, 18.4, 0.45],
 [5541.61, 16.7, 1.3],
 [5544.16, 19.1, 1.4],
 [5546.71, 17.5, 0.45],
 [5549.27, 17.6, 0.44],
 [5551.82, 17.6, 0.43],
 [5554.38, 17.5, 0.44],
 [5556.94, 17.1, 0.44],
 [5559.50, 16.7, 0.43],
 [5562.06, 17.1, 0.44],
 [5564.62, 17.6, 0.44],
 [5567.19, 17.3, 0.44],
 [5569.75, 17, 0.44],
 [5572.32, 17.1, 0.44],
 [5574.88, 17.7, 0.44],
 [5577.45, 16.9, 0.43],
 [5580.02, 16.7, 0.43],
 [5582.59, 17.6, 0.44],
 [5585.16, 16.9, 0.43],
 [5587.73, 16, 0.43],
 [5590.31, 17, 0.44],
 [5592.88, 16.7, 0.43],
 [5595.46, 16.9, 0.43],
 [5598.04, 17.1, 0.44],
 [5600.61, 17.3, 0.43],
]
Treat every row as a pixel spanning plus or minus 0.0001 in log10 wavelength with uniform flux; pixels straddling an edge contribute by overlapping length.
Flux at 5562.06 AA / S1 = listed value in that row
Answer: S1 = 17.1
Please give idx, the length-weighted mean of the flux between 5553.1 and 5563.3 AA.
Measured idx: 17.1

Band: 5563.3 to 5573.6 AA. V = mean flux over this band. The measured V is 17.2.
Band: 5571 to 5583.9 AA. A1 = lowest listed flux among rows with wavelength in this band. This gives 16.7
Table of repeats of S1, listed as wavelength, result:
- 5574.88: 17.7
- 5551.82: 17.6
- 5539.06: 18.4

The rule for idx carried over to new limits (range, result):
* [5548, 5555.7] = 17.6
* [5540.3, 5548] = 17.8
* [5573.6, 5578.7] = 17.3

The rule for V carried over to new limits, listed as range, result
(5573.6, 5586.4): 17.2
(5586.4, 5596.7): 16.6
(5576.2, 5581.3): 16.8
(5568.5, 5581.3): 17.1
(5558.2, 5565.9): 17.1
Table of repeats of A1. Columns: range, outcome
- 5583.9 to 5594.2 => 16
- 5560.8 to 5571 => 17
